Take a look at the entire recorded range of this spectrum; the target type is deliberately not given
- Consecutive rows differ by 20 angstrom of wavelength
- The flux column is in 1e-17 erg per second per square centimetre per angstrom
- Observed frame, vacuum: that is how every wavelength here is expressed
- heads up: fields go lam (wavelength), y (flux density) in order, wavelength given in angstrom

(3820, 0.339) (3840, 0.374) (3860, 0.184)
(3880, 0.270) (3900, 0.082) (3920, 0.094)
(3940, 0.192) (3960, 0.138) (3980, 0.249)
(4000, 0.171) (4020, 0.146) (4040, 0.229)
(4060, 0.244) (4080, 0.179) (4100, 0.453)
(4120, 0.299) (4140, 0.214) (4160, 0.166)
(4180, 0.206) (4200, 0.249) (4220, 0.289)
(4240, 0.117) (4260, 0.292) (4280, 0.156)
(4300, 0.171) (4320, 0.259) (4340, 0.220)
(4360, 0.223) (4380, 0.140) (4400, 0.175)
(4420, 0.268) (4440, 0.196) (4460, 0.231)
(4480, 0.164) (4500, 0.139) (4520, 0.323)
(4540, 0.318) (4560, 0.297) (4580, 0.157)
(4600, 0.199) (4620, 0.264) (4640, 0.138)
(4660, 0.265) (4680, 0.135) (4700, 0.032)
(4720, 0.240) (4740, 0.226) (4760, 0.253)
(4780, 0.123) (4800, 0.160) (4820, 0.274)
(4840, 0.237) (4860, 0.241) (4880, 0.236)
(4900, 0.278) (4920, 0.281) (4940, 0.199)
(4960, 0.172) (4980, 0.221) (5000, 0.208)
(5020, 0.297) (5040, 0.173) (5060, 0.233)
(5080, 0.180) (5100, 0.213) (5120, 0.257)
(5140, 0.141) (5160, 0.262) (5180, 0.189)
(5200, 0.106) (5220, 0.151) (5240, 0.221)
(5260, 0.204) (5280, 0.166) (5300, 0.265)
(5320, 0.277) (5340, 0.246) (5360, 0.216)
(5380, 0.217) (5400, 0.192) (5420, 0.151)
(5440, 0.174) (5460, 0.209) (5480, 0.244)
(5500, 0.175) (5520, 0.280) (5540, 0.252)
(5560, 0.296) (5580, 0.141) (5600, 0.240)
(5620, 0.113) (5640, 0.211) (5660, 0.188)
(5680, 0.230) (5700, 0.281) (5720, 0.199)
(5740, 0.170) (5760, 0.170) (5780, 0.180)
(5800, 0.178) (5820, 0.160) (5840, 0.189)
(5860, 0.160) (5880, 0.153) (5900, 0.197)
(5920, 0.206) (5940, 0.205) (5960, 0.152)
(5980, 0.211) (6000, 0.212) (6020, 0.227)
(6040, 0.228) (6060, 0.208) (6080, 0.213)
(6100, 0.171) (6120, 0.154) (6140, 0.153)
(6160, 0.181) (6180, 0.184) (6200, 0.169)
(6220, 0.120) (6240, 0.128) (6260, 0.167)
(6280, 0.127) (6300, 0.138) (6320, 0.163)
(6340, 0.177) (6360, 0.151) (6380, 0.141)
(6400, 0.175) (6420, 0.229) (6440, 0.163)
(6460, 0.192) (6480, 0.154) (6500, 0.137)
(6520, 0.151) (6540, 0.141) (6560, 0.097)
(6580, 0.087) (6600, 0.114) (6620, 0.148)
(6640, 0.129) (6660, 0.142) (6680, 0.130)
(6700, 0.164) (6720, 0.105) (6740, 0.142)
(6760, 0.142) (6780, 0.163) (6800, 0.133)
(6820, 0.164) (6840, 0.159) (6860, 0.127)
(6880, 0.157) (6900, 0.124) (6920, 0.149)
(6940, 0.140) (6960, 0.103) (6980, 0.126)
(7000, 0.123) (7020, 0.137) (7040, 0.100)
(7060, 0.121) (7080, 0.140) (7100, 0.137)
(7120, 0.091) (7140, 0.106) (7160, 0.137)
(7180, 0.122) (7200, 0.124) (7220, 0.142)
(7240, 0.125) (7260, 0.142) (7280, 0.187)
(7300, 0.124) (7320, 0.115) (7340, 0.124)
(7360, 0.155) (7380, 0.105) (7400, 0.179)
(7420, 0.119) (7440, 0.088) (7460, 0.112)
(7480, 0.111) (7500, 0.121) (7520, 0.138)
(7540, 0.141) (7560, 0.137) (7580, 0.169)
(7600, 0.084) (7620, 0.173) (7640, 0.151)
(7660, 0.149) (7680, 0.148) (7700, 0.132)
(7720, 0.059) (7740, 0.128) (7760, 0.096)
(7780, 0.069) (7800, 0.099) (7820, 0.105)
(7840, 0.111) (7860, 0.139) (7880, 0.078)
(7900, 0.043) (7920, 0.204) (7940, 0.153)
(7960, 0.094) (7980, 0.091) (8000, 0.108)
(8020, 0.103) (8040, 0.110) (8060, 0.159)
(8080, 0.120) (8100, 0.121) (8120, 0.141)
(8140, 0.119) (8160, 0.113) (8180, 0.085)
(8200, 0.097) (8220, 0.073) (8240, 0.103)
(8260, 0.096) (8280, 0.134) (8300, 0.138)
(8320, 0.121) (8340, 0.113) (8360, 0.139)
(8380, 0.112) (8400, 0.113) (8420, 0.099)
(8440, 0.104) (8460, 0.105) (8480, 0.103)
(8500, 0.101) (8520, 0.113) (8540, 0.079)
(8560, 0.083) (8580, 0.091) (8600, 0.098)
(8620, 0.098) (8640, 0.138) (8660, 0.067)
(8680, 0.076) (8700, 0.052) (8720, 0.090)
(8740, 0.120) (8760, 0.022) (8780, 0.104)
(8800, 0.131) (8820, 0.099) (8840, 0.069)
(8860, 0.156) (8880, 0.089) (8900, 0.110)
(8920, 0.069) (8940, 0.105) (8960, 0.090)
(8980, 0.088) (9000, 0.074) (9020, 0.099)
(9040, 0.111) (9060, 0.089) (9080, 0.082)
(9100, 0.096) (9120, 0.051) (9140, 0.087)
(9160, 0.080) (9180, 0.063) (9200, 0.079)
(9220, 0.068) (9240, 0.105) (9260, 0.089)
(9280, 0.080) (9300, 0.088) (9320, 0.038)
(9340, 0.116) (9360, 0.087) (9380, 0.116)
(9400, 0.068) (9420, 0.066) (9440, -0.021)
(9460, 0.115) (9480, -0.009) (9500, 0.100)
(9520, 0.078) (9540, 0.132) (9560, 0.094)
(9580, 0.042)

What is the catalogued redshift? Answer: 0.670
